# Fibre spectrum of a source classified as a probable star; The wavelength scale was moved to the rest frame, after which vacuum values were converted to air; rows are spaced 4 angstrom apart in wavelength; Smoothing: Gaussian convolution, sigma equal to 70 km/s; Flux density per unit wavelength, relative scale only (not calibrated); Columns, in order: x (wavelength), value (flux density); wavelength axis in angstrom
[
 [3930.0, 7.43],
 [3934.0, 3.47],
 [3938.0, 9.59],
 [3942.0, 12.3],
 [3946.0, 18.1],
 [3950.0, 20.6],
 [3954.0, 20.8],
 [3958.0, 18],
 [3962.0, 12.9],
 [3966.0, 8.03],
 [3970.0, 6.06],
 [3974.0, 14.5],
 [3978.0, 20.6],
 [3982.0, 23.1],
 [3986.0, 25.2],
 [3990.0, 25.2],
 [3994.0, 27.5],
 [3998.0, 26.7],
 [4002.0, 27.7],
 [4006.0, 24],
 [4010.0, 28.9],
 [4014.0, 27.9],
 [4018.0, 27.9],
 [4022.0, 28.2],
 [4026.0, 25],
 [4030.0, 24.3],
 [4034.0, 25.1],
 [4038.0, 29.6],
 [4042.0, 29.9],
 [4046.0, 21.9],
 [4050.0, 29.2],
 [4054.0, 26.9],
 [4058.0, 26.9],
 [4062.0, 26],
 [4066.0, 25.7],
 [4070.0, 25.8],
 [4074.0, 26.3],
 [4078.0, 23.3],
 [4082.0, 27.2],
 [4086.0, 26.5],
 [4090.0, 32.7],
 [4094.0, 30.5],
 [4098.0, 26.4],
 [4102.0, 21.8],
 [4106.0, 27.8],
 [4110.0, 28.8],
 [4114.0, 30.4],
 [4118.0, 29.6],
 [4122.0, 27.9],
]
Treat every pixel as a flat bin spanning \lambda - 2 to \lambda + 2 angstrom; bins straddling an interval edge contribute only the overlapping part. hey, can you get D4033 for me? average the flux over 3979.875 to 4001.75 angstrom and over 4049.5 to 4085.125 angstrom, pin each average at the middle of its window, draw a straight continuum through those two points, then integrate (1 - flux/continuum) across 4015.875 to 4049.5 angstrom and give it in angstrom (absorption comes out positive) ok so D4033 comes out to -0.8 angstrom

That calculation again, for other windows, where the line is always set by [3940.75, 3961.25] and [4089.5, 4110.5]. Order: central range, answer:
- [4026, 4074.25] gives -4.17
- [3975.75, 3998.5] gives -4.73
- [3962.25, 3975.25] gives 6.38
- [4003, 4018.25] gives -3.75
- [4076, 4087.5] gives 0.35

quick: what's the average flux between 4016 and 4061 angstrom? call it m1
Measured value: 26.8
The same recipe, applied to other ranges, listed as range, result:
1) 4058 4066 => 26.2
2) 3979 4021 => 26.3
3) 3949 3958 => 20.1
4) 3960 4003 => 19.6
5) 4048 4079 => 26.4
